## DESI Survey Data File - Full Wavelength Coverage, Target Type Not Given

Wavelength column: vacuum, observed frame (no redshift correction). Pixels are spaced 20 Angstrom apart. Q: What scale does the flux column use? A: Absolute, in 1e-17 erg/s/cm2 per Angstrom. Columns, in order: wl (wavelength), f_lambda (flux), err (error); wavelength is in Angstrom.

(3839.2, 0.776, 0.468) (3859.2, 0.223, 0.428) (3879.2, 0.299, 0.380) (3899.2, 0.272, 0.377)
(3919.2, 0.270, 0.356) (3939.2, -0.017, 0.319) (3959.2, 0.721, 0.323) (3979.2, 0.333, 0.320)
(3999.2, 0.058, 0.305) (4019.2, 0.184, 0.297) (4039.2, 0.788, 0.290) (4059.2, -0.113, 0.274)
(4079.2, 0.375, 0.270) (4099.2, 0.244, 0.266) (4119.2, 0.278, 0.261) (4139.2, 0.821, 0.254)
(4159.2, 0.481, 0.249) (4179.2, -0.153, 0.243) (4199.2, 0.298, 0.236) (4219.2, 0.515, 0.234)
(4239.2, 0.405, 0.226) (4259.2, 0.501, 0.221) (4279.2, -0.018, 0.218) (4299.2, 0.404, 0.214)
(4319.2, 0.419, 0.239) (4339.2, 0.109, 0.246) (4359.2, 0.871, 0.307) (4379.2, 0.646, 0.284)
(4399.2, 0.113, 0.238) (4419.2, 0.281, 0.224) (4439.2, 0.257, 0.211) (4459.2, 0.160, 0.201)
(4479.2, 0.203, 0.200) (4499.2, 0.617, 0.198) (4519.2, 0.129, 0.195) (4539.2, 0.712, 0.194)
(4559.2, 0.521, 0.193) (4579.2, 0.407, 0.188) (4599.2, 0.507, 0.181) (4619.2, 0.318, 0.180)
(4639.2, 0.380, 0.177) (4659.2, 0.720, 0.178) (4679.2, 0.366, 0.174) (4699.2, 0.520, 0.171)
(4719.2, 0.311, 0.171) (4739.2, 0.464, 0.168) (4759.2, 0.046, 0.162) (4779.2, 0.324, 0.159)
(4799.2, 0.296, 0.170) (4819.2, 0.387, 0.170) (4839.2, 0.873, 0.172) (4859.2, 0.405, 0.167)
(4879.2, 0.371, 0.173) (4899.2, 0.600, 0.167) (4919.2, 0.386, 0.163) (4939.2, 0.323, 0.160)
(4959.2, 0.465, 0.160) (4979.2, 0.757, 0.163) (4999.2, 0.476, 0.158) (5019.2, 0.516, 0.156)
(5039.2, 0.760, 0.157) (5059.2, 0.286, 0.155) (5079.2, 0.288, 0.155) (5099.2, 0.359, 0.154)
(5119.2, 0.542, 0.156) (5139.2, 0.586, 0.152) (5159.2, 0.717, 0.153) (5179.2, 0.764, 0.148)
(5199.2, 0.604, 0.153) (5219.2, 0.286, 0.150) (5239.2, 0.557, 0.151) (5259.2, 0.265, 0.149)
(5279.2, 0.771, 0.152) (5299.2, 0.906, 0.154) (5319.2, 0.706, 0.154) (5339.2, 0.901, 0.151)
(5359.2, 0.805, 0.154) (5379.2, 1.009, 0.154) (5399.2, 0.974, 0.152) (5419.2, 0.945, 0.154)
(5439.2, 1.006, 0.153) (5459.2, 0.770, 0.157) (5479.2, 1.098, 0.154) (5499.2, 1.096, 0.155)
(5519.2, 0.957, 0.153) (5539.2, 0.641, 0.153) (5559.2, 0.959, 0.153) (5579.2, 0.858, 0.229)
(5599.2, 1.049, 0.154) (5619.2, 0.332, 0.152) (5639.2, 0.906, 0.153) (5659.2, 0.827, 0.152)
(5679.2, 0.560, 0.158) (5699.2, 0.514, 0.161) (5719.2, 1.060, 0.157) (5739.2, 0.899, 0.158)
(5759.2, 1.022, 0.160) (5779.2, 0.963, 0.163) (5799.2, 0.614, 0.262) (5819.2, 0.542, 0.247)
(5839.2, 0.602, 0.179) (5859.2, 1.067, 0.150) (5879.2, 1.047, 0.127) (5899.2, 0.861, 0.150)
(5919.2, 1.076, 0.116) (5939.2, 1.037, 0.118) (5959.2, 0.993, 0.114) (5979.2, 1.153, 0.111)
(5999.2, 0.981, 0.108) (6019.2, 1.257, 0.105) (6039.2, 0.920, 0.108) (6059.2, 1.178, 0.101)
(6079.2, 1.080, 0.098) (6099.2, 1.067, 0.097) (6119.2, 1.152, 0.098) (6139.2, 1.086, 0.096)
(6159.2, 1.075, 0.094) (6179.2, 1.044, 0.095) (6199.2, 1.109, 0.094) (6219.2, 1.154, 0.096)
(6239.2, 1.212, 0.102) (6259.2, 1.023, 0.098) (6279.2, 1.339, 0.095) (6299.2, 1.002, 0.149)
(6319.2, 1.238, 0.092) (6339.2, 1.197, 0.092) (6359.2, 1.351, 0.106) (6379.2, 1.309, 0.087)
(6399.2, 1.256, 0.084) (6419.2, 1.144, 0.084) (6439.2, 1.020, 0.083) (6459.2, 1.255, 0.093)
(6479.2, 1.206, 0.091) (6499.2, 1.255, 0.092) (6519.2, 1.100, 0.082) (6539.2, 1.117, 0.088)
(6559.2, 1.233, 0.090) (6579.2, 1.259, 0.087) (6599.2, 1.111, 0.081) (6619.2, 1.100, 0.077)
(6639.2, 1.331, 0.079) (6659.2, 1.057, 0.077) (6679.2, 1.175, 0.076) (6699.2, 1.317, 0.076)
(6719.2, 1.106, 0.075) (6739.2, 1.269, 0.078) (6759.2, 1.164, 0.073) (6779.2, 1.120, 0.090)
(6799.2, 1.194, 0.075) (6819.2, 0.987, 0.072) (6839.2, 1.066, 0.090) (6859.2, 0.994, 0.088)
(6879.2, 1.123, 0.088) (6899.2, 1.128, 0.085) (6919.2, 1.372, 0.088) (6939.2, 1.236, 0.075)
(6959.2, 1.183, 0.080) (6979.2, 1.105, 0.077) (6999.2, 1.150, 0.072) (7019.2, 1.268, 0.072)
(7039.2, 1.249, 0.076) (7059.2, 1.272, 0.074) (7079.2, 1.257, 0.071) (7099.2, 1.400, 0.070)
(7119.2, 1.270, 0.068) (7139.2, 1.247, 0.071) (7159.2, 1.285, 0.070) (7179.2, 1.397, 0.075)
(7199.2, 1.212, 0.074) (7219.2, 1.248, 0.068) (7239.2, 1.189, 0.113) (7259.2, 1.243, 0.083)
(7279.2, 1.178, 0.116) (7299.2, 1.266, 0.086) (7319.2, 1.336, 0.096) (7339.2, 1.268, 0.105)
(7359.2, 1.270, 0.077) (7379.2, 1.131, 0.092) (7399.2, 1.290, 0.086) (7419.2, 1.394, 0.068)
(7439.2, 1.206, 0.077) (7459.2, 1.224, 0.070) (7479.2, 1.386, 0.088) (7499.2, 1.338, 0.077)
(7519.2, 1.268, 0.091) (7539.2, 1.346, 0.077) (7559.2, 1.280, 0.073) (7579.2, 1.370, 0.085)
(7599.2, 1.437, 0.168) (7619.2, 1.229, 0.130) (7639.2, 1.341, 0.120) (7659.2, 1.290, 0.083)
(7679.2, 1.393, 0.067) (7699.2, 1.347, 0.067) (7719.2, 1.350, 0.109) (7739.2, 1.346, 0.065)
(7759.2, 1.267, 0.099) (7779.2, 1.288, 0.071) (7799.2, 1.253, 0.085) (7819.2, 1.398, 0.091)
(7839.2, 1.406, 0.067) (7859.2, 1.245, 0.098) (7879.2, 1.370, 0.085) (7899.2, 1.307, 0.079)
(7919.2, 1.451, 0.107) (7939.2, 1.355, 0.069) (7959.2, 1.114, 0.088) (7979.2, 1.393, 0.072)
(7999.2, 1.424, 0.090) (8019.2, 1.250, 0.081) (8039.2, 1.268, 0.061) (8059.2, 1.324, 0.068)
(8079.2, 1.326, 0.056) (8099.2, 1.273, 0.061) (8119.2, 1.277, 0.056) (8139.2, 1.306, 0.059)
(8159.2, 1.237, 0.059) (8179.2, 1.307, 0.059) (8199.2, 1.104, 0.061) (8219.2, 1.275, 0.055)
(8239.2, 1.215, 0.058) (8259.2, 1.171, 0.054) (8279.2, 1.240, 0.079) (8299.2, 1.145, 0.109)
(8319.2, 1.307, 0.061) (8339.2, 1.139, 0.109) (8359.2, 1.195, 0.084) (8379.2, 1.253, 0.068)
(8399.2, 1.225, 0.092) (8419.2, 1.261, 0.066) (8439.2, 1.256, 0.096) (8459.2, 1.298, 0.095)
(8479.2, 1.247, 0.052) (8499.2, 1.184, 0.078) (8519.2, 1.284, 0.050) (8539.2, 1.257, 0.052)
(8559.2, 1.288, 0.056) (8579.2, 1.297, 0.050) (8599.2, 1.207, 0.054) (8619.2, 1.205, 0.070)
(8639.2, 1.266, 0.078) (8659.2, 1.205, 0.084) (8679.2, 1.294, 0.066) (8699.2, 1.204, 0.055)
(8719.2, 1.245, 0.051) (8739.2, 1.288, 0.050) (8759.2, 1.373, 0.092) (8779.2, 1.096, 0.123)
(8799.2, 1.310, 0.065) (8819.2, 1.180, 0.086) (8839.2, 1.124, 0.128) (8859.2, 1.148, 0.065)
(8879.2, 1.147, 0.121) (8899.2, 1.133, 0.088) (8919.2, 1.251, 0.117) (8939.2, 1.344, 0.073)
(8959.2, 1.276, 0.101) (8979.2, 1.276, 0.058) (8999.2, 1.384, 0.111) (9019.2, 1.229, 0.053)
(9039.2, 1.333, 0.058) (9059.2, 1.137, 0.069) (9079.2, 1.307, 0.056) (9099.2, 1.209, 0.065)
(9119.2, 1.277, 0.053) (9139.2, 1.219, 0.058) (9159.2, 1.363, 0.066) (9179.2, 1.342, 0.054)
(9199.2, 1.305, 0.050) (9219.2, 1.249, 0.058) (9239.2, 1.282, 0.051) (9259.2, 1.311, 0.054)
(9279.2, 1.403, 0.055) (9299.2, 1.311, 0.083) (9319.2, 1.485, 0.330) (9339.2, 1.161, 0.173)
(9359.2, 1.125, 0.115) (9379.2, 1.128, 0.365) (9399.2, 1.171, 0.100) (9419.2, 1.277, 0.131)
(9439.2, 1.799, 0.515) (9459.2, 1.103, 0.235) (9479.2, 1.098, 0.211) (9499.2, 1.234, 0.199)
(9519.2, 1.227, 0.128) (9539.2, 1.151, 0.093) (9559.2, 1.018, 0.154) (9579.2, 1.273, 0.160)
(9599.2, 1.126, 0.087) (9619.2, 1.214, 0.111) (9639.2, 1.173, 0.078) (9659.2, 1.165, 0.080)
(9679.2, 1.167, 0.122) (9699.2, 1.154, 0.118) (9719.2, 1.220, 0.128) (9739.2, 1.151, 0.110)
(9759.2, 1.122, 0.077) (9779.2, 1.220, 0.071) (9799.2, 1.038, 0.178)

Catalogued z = 0.325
